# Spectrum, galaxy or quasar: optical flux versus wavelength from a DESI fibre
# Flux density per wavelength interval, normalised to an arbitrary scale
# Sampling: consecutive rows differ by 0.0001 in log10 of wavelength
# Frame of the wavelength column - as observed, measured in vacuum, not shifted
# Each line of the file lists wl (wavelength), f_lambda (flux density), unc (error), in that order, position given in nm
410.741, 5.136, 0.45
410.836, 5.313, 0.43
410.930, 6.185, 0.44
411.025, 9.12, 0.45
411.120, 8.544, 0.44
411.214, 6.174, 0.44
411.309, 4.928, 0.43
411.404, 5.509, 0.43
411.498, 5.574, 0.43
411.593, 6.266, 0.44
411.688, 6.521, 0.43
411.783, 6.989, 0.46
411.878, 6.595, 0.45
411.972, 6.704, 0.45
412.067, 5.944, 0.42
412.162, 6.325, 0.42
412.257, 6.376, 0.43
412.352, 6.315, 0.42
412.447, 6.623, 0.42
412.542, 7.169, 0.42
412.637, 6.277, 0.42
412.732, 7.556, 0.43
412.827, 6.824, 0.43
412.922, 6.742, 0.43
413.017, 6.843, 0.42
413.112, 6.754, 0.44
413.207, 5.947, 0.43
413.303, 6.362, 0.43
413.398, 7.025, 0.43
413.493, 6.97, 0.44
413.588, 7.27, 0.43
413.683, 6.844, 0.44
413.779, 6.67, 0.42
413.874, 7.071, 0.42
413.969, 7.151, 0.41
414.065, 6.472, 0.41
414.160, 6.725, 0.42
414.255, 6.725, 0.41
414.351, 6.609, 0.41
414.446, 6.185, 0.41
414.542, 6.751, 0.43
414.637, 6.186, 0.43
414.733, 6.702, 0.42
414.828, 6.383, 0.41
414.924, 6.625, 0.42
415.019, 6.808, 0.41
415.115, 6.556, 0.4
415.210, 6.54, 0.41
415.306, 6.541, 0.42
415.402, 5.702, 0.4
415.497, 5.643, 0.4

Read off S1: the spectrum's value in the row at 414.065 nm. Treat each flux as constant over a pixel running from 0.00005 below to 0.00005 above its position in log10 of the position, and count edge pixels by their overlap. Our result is 6.472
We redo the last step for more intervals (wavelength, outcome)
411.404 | 5.509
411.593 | 6.266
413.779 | 6.67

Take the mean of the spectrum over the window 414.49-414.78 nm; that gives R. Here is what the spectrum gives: 6.53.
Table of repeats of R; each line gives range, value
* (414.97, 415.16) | 6.69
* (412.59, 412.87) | 6.89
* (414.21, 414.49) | 6.5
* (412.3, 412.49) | 6.46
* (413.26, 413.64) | 6.93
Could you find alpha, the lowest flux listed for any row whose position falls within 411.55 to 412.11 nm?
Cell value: 5.944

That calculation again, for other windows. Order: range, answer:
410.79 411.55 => 4.928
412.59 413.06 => 6.277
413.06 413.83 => 5.947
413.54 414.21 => 6.472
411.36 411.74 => 5.509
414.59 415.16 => 6.186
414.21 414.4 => 6.609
